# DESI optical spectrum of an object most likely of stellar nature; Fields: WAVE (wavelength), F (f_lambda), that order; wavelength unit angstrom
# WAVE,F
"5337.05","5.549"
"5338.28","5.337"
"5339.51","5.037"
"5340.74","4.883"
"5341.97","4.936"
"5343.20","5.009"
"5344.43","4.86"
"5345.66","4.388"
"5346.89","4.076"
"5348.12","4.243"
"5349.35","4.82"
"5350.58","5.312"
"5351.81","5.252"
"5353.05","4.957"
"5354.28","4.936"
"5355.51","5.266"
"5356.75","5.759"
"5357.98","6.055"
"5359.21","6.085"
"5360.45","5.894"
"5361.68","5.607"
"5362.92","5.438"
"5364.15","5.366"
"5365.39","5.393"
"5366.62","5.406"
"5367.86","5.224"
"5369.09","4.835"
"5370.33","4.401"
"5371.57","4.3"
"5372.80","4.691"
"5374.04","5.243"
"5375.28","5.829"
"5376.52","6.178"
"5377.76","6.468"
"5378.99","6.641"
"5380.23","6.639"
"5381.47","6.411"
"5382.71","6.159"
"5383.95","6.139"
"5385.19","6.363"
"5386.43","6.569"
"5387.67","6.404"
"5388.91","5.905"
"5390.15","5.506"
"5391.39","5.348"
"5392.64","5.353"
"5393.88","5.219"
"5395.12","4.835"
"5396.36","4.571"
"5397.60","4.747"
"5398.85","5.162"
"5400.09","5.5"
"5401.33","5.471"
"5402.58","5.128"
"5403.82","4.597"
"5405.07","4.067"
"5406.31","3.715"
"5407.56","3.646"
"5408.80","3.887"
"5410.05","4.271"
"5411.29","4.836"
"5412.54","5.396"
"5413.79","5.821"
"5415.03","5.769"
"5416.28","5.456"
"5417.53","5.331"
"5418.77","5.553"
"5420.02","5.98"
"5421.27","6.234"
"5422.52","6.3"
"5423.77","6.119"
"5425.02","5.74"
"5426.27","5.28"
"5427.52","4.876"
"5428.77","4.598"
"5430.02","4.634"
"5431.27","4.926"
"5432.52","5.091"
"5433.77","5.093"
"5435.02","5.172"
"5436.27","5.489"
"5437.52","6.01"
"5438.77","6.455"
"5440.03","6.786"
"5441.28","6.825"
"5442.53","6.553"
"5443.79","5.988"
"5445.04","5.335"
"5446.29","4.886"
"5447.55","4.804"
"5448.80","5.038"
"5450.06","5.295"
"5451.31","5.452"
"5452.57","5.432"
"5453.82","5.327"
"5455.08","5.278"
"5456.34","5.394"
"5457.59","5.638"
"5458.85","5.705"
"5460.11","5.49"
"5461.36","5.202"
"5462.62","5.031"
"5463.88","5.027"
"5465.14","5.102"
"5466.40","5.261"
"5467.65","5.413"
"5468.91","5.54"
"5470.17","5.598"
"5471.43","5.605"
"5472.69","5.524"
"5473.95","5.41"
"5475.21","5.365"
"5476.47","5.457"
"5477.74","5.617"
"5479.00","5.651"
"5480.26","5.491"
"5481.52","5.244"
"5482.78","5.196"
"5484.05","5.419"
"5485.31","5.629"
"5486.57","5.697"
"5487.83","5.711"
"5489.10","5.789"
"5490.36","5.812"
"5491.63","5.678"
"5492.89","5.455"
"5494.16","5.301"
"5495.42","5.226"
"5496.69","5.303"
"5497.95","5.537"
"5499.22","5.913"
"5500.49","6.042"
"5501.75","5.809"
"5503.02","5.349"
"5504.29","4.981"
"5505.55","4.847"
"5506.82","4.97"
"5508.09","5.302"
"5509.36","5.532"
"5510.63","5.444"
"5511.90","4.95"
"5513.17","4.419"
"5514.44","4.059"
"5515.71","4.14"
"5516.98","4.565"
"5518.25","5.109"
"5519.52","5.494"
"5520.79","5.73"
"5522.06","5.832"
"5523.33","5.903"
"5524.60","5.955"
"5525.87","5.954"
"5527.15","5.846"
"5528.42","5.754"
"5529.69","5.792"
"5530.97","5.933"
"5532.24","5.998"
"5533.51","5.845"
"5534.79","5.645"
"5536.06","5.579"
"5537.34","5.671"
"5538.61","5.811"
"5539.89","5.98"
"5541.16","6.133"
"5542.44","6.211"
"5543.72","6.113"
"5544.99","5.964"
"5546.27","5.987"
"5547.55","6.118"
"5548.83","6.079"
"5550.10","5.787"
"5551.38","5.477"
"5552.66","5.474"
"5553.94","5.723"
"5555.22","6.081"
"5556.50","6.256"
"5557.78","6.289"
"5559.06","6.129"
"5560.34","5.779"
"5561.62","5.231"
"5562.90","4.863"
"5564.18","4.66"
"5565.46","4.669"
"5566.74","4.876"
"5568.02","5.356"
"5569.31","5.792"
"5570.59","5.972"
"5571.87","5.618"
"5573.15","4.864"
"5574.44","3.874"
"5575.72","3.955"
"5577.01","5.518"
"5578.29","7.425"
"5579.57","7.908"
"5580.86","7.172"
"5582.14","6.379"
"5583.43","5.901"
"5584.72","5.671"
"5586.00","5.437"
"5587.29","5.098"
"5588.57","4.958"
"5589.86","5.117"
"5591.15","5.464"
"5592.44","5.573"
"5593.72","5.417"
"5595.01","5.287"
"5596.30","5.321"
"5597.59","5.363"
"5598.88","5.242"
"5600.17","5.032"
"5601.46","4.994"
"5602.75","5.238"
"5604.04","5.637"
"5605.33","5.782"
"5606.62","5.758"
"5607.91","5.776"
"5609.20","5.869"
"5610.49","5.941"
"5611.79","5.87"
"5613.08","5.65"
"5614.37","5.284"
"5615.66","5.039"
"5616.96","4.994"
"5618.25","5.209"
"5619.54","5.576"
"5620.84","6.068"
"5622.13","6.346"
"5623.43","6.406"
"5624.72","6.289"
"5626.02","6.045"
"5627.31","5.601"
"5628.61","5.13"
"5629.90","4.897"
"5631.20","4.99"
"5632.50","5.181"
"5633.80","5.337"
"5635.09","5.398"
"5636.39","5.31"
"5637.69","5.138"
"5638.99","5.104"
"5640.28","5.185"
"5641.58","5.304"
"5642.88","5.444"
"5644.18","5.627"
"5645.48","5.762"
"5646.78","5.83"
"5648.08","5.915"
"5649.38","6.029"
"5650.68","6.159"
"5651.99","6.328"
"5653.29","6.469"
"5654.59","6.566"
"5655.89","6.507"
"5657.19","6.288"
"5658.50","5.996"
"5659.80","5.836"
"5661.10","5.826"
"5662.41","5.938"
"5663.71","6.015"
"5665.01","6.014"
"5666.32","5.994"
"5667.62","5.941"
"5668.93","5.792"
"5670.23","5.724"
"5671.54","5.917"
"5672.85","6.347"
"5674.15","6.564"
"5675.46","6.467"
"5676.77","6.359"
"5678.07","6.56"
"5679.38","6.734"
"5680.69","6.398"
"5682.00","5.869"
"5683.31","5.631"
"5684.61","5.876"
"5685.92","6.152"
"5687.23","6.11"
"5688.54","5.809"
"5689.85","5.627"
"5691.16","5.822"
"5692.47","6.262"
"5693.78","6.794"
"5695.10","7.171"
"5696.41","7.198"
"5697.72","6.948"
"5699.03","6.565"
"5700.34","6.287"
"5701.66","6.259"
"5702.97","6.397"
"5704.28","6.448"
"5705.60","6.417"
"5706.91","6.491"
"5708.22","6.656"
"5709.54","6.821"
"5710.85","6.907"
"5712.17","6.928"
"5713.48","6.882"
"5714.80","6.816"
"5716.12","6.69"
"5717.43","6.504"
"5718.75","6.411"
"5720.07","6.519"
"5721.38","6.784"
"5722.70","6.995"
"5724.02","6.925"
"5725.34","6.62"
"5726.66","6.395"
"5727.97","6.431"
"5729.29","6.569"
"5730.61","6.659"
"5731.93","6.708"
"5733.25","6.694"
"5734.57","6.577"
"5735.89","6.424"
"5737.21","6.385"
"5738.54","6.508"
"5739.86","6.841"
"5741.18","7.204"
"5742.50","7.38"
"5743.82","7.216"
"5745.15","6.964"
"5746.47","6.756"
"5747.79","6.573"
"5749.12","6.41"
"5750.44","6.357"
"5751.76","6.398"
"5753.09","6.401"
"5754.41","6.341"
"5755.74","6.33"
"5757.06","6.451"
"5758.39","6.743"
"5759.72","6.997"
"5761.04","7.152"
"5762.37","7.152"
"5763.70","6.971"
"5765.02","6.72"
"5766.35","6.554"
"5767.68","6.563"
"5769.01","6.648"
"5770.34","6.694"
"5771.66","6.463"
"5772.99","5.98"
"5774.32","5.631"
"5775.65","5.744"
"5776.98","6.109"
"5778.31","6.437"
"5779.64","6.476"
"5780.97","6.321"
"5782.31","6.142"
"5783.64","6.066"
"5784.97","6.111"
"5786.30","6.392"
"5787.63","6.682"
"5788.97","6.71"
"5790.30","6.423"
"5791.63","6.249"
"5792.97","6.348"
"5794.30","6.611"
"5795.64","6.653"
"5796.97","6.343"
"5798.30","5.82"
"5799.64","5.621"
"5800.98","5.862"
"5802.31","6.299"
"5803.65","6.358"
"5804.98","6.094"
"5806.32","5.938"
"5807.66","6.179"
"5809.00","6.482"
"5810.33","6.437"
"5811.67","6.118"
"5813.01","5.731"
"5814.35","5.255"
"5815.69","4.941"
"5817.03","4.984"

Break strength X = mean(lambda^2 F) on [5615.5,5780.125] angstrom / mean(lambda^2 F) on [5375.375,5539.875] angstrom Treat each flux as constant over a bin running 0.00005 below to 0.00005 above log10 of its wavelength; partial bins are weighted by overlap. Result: 1.25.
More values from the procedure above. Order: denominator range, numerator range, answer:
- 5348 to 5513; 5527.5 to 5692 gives 1.13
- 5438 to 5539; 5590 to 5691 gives 1.11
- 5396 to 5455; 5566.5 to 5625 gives 1.12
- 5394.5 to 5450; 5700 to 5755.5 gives 1.40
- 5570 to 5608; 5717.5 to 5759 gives 1.26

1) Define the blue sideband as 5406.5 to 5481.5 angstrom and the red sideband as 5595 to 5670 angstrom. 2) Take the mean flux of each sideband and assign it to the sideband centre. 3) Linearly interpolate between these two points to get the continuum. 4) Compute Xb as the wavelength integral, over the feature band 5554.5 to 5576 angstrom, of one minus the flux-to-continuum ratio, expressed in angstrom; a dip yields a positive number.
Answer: 0.9 angstrom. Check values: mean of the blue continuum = 5.4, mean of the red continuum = 5.67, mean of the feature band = 5.33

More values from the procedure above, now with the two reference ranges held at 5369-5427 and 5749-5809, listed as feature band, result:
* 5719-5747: -2.1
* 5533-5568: 0.5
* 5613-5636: 1.8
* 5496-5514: 1.2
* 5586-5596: 1.0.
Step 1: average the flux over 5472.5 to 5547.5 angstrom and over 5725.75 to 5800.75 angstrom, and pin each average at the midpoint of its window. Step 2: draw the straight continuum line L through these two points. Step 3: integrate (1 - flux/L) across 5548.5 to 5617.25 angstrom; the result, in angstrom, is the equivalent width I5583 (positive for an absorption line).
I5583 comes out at 3.0 angstrom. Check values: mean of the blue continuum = 5.53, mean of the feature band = 5.55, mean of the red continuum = 6.5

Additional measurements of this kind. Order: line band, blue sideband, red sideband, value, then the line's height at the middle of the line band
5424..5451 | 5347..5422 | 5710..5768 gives 0.36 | 5.55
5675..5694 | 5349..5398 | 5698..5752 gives 1.11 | 6.53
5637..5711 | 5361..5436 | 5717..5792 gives 1.67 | 6.29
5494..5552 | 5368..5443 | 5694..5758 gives 3.29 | 5.89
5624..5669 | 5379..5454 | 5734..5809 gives 2.59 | 6.1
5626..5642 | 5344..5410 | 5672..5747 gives 2.60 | 6.27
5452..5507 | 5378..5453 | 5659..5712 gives 1.96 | 5.65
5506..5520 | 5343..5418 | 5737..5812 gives 1.91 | 5.68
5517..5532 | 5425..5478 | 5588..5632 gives -0.68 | 5.46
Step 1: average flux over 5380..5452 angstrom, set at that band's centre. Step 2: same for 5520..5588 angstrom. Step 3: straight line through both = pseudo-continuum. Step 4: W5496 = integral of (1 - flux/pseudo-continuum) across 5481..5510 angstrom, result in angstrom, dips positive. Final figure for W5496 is 0.7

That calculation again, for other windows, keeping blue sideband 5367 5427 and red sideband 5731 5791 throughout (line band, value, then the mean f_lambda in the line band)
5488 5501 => 0.2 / 5.6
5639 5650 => 1.0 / 5.61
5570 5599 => 1.9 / 5.59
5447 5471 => 1.2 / 5.32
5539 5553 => -0.2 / 5.94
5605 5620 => 1.3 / 5.56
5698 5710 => -0.2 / 6.49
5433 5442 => -0.7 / 5.97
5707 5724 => -0.9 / 6.74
